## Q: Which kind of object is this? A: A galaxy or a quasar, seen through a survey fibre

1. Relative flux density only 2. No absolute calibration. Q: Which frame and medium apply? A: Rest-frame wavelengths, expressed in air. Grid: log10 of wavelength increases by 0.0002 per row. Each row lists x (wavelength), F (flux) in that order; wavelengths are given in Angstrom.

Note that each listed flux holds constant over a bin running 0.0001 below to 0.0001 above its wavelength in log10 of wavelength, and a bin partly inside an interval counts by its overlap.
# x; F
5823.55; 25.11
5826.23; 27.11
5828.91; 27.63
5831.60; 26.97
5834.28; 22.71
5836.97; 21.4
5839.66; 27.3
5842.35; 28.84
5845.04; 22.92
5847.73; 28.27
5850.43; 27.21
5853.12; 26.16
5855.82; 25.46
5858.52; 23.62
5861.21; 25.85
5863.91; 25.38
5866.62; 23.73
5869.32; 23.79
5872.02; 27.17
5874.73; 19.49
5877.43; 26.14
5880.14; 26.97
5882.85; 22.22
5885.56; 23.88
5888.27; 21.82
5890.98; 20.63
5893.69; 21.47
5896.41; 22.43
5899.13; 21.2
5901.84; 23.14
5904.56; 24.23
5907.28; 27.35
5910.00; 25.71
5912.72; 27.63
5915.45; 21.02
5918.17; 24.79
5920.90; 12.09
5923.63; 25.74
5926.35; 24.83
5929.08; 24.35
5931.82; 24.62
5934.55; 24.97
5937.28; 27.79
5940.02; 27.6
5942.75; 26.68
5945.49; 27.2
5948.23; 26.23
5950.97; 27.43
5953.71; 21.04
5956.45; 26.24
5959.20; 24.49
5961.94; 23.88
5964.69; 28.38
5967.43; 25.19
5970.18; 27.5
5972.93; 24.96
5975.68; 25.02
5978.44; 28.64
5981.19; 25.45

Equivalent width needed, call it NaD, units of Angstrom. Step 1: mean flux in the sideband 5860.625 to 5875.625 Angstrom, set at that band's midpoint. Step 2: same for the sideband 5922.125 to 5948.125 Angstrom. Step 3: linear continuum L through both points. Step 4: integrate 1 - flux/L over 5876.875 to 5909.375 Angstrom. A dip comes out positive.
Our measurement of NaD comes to 1.9 Angstrom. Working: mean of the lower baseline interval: 24.3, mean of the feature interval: 23.4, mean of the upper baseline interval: 25.9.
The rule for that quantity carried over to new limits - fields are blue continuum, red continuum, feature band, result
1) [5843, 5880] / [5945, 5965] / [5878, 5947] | 3.4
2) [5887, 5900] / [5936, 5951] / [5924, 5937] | 0.3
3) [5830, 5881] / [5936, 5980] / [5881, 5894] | 1.7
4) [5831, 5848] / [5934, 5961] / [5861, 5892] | 2.0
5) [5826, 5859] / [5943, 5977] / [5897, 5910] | 0.8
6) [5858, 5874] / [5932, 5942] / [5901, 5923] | 2.2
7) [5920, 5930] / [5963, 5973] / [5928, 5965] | -2.1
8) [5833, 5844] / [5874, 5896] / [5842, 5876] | -1.5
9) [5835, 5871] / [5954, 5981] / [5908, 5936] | 2.1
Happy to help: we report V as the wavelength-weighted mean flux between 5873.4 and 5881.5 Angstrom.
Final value 24.2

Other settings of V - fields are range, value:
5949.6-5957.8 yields 24.9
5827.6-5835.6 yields 25.8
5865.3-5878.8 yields 24.1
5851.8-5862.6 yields 25.3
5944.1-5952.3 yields 26.9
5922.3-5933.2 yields 24.9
